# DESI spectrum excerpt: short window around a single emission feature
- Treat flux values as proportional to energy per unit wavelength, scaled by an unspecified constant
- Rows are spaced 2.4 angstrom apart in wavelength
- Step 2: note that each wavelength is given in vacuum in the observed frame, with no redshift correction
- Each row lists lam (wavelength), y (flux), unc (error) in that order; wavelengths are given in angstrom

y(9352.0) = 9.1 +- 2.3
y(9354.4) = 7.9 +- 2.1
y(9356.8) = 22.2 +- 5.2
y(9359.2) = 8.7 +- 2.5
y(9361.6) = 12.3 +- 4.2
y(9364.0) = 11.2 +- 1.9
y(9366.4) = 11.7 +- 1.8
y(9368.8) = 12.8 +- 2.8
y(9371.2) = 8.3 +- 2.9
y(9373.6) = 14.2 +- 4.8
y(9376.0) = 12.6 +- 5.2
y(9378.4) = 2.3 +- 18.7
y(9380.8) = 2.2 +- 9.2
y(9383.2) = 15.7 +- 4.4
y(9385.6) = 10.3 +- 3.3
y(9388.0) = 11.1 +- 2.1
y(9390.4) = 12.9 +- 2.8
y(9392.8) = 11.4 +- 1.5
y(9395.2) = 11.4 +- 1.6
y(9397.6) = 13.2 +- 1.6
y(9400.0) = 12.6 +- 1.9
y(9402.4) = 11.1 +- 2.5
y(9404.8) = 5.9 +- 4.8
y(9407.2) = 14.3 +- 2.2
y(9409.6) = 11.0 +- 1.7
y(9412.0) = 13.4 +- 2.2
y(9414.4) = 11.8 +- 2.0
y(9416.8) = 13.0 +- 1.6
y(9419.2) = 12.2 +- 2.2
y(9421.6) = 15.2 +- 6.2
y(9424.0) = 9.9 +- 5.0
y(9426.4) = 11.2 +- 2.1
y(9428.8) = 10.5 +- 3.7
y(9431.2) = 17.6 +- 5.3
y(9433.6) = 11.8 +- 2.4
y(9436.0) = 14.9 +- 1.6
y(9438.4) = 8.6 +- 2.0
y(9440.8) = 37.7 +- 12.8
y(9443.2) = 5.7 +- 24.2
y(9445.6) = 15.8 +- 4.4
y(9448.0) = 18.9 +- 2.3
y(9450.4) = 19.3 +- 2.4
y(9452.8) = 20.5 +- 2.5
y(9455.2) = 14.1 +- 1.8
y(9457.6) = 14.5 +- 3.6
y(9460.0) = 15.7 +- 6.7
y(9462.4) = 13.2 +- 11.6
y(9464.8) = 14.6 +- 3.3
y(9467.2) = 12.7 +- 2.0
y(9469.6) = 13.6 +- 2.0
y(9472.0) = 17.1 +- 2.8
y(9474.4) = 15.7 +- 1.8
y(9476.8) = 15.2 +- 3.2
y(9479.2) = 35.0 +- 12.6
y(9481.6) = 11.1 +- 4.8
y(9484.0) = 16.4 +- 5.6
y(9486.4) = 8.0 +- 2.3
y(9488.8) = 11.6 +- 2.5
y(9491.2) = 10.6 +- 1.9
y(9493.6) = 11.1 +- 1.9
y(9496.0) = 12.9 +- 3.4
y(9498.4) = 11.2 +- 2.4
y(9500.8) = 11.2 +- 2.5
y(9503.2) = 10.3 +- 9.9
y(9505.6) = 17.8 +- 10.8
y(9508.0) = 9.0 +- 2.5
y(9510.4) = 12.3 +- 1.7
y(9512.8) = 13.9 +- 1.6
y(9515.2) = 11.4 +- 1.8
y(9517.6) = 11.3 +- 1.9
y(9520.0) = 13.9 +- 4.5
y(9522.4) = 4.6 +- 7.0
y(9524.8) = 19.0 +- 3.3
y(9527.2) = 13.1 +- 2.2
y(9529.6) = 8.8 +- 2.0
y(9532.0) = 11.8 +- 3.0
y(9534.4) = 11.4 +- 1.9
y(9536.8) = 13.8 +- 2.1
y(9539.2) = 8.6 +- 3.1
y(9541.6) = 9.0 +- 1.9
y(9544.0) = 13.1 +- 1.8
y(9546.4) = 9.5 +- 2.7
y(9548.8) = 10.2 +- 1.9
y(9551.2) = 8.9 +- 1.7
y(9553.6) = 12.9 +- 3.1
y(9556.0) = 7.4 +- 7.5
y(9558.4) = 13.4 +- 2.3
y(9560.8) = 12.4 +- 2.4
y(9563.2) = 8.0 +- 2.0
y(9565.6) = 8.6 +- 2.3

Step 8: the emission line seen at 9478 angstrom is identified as [N II]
